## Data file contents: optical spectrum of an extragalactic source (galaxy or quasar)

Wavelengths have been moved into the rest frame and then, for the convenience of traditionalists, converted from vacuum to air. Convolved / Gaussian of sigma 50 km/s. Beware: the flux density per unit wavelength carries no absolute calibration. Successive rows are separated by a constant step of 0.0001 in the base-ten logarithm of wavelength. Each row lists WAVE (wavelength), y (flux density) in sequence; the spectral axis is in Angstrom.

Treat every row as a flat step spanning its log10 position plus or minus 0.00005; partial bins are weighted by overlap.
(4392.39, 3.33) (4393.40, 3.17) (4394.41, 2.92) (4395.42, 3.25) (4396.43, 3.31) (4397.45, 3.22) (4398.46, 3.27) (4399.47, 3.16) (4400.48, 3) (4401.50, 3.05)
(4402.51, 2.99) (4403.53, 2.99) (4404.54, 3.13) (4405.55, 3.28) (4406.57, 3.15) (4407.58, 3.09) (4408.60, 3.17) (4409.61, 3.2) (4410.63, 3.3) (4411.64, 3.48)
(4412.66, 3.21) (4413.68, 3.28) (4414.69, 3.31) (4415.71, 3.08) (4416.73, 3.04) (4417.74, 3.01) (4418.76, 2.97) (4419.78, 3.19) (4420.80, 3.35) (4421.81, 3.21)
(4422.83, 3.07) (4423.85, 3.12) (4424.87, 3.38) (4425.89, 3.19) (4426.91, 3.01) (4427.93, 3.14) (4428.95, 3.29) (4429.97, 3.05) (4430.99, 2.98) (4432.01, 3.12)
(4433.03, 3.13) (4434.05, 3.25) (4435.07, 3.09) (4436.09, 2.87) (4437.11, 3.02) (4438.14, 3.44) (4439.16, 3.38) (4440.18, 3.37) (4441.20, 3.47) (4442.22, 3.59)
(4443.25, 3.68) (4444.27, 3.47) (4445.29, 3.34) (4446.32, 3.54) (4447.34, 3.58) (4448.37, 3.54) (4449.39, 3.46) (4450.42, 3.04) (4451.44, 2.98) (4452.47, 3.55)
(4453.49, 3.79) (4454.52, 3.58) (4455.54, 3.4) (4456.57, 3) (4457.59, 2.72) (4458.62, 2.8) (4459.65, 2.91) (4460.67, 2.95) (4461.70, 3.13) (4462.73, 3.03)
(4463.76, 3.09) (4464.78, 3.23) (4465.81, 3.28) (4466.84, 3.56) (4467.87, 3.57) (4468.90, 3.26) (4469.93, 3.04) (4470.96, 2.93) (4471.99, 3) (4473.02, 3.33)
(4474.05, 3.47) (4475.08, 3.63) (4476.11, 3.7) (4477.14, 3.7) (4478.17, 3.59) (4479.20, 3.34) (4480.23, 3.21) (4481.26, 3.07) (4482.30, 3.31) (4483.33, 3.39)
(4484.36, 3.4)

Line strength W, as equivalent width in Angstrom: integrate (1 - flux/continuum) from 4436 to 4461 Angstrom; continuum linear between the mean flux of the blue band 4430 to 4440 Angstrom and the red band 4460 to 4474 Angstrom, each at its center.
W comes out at -1.14 Angstrom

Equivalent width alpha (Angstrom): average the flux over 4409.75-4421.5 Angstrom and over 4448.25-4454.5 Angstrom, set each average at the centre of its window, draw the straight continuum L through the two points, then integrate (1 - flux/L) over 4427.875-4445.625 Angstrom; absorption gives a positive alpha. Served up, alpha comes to 0.3 Angstrom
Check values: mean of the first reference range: 3.2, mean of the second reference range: 3.4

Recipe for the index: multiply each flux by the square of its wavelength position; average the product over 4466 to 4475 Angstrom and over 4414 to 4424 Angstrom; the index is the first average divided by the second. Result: 1.07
